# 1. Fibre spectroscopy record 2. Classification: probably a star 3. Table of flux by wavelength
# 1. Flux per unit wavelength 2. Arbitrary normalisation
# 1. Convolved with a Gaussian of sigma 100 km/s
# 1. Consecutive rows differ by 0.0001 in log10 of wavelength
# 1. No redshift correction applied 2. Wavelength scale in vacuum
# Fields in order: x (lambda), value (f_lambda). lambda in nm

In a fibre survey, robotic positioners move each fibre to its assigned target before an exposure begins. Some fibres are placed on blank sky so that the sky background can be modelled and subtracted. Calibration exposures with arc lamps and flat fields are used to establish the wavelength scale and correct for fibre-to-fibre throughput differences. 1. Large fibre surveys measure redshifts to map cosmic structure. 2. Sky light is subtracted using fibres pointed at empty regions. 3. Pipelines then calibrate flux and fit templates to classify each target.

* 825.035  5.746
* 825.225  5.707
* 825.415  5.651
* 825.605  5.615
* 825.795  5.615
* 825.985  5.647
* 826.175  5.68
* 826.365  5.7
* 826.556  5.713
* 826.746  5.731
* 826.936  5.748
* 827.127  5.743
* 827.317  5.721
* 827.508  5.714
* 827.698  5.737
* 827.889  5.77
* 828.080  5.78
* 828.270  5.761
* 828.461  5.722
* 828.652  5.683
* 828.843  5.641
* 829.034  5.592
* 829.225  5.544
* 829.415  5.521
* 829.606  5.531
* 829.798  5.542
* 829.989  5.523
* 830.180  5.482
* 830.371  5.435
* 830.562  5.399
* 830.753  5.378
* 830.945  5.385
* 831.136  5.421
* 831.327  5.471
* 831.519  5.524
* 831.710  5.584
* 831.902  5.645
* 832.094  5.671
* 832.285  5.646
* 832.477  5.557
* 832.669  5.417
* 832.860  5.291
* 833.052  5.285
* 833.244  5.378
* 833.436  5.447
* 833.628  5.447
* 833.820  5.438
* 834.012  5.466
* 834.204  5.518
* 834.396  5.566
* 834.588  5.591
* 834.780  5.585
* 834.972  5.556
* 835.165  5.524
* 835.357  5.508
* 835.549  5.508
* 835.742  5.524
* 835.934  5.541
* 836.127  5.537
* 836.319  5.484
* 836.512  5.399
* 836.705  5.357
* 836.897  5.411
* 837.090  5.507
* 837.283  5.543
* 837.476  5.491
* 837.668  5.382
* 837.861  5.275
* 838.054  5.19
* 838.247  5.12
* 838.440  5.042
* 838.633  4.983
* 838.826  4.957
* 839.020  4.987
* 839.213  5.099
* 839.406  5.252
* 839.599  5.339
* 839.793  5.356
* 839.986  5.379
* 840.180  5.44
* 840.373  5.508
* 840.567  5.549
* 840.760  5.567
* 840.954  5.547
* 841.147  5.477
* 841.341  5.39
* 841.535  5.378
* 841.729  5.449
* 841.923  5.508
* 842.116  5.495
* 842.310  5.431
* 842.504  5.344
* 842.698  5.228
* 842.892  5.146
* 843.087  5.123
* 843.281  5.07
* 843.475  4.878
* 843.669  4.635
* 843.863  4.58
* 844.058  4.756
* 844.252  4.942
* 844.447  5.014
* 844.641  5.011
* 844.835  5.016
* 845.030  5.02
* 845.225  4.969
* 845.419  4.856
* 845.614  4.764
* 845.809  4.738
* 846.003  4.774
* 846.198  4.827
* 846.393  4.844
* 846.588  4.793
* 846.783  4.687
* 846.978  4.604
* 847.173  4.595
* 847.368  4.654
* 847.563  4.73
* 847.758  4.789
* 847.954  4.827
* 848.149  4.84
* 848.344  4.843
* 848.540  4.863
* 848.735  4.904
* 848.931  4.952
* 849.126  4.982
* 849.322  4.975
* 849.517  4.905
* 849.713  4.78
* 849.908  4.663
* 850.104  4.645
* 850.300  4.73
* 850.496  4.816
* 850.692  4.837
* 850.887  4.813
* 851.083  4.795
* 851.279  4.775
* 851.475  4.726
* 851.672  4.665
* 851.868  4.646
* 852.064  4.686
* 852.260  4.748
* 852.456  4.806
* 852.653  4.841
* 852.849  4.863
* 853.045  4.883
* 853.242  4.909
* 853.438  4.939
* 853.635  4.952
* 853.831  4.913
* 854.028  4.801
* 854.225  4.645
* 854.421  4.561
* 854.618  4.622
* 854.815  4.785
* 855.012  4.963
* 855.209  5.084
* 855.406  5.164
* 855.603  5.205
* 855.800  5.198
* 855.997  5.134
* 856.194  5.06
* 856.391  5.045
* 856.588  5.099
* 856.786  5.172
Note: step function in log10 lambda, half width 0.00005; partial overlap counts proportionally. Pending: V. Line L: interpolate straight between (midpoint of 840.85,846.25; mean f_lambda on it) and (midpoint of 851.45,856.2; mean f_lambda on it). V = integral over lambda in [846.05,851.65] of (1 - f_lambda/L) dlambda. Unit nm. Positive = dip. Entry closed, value 0.21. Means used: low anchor 5.09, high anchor 4.87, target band 4.79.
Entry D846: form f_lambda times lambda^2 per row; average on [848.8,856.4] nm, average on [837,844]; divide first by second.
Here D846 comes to 0.9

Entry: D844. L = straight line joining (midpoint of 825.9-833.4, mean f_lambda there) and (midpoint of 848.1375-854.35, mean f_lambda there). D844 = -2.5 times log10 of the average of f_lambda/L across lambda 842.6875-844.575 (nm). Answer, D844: 0.04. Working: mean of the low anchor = 5.58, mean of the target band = 4.92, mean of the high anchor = 4.82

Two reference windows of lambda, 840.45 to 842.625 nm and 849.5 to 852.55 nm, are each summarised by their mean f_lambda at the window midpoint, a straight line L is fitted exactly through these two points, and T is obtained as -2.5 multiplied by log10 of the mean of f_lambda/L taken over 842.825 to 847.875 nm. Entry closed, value 0.07 mag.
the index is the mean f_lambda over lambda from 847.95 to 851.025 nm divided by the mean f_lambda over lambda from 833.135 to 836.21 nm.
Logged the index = 0.88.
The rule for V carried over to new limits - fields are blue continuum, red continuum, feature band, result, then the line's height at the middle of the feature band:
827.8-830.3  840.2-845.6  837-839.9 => 0.05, 5.32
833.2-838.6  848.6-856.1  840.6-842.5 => -0.08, 5.24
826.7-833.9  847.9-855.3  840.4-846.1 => -0.02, 5.11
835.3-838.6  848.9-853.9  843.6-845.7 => 0.09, 5.08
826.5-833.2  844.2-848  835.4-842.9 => -0.33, 5.14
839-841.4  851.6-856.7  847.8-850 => 0.09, 5.08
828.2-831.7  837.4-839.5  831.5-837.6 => -0.19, 5.33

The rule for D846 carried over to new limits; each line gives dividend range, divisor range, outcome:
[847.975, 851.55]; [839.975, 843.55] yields 0.92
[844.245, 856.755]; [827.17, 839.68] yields 0.92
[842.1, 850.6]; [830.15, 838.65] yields 0.92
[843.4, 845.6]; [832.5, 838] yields 0.91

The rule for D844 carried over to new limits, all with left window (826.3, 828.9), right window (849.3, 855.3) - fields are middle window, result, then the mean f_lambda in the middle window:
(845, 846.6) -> 0.04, 4.84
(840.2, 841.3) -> -0.06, 5.52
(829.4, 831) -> 0.03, 5.46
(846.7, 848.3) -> 0.06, 4.72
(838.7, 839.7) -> 0.04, 5.12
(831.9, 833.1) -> 0.01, 5.5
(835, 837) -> -0.01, 5.48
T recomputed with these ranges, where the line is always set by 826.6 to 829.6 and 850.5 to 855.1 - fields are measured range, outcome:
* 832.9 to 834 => 0.02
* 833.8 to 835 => -0.02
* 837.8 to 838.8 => 0.04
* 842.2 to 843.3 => -0.02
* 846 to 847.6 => 0.06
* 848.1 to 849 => 0.01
